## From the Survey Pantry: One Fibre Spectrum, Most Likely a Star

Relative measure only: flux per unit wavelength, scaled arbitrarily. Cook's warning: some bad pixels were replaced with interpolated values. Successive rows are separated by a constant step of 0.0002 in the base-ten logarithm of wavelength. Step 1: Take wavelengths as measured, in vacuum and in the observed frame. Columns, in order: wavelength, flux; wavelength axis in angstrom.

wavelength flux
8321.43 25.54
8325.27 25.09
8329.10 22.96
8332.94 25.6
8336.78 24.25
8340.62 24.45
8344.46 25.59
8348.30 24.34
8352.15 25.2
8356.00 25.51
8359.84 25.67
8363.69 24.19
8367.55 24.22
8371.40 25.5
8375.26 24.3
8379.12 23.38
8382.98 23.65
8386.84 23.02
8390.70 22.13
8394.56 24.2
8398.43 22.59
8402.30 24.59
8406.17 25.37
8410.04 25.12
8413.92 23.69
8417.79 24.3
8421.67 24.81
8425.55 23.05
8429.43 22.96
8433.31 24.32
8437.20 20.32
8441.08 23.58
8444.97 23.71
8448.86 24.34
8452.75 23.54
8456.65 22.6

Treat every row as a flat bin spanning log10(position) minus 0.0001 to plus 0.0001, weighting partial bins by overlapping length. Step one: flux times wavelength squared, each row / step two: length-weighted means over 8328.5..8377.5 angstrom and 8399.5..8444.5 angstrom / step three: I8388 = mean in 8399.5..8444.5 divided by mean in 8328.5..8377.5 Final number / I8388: 1.0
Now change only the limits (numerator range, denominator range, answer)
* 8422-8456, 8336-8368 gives 0.96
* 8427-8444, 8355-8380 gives 0.94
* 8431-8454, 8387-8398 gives 1.02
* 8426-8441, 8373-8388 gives 0.97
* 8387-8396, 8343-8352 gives 0.93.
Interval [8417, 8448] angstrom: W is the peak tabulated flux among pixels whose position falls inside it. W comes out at 24.81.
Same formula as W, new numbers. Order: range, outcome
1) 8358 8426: 25.67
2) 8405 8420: 25.37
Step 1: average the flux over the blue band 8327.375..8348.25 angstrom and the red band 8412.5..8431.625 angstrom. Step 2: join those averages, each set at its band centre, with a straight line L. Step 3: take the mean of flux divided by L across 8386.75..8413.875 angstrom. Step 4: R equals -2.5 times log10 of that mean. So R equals 0.00 mag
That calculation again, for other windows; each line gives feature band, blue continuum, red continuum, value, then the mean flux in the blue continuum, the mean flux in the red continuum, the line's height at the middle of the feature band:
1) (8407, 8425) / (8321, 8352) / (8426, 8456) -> -0.04 mag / 24.7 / 23.2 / 23.6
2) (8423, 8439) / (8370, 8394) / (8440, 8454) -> 0.05 mag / 23.7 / 23.8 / 23.8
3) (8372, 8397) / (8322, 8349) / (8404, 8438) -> 0.03 mag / 24.7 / 23.9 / 24.2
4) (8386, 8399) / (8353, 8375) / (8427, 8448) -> 0.05 mag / 25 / 23.1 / 24.2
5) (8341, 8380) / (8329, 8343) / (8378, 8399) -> -0.04 mag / 24.5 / 23.2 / 23.9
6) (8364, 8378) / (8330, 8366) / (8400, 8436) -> 0.01 mag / 24.9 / 24.1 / 24.7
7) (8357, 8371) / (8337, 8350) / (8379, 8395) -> -0.04 mag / 24.7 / 23.2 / 24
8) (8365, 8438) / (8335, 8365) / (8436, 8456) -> 0.01 mag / 24.9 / 23.2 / 24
